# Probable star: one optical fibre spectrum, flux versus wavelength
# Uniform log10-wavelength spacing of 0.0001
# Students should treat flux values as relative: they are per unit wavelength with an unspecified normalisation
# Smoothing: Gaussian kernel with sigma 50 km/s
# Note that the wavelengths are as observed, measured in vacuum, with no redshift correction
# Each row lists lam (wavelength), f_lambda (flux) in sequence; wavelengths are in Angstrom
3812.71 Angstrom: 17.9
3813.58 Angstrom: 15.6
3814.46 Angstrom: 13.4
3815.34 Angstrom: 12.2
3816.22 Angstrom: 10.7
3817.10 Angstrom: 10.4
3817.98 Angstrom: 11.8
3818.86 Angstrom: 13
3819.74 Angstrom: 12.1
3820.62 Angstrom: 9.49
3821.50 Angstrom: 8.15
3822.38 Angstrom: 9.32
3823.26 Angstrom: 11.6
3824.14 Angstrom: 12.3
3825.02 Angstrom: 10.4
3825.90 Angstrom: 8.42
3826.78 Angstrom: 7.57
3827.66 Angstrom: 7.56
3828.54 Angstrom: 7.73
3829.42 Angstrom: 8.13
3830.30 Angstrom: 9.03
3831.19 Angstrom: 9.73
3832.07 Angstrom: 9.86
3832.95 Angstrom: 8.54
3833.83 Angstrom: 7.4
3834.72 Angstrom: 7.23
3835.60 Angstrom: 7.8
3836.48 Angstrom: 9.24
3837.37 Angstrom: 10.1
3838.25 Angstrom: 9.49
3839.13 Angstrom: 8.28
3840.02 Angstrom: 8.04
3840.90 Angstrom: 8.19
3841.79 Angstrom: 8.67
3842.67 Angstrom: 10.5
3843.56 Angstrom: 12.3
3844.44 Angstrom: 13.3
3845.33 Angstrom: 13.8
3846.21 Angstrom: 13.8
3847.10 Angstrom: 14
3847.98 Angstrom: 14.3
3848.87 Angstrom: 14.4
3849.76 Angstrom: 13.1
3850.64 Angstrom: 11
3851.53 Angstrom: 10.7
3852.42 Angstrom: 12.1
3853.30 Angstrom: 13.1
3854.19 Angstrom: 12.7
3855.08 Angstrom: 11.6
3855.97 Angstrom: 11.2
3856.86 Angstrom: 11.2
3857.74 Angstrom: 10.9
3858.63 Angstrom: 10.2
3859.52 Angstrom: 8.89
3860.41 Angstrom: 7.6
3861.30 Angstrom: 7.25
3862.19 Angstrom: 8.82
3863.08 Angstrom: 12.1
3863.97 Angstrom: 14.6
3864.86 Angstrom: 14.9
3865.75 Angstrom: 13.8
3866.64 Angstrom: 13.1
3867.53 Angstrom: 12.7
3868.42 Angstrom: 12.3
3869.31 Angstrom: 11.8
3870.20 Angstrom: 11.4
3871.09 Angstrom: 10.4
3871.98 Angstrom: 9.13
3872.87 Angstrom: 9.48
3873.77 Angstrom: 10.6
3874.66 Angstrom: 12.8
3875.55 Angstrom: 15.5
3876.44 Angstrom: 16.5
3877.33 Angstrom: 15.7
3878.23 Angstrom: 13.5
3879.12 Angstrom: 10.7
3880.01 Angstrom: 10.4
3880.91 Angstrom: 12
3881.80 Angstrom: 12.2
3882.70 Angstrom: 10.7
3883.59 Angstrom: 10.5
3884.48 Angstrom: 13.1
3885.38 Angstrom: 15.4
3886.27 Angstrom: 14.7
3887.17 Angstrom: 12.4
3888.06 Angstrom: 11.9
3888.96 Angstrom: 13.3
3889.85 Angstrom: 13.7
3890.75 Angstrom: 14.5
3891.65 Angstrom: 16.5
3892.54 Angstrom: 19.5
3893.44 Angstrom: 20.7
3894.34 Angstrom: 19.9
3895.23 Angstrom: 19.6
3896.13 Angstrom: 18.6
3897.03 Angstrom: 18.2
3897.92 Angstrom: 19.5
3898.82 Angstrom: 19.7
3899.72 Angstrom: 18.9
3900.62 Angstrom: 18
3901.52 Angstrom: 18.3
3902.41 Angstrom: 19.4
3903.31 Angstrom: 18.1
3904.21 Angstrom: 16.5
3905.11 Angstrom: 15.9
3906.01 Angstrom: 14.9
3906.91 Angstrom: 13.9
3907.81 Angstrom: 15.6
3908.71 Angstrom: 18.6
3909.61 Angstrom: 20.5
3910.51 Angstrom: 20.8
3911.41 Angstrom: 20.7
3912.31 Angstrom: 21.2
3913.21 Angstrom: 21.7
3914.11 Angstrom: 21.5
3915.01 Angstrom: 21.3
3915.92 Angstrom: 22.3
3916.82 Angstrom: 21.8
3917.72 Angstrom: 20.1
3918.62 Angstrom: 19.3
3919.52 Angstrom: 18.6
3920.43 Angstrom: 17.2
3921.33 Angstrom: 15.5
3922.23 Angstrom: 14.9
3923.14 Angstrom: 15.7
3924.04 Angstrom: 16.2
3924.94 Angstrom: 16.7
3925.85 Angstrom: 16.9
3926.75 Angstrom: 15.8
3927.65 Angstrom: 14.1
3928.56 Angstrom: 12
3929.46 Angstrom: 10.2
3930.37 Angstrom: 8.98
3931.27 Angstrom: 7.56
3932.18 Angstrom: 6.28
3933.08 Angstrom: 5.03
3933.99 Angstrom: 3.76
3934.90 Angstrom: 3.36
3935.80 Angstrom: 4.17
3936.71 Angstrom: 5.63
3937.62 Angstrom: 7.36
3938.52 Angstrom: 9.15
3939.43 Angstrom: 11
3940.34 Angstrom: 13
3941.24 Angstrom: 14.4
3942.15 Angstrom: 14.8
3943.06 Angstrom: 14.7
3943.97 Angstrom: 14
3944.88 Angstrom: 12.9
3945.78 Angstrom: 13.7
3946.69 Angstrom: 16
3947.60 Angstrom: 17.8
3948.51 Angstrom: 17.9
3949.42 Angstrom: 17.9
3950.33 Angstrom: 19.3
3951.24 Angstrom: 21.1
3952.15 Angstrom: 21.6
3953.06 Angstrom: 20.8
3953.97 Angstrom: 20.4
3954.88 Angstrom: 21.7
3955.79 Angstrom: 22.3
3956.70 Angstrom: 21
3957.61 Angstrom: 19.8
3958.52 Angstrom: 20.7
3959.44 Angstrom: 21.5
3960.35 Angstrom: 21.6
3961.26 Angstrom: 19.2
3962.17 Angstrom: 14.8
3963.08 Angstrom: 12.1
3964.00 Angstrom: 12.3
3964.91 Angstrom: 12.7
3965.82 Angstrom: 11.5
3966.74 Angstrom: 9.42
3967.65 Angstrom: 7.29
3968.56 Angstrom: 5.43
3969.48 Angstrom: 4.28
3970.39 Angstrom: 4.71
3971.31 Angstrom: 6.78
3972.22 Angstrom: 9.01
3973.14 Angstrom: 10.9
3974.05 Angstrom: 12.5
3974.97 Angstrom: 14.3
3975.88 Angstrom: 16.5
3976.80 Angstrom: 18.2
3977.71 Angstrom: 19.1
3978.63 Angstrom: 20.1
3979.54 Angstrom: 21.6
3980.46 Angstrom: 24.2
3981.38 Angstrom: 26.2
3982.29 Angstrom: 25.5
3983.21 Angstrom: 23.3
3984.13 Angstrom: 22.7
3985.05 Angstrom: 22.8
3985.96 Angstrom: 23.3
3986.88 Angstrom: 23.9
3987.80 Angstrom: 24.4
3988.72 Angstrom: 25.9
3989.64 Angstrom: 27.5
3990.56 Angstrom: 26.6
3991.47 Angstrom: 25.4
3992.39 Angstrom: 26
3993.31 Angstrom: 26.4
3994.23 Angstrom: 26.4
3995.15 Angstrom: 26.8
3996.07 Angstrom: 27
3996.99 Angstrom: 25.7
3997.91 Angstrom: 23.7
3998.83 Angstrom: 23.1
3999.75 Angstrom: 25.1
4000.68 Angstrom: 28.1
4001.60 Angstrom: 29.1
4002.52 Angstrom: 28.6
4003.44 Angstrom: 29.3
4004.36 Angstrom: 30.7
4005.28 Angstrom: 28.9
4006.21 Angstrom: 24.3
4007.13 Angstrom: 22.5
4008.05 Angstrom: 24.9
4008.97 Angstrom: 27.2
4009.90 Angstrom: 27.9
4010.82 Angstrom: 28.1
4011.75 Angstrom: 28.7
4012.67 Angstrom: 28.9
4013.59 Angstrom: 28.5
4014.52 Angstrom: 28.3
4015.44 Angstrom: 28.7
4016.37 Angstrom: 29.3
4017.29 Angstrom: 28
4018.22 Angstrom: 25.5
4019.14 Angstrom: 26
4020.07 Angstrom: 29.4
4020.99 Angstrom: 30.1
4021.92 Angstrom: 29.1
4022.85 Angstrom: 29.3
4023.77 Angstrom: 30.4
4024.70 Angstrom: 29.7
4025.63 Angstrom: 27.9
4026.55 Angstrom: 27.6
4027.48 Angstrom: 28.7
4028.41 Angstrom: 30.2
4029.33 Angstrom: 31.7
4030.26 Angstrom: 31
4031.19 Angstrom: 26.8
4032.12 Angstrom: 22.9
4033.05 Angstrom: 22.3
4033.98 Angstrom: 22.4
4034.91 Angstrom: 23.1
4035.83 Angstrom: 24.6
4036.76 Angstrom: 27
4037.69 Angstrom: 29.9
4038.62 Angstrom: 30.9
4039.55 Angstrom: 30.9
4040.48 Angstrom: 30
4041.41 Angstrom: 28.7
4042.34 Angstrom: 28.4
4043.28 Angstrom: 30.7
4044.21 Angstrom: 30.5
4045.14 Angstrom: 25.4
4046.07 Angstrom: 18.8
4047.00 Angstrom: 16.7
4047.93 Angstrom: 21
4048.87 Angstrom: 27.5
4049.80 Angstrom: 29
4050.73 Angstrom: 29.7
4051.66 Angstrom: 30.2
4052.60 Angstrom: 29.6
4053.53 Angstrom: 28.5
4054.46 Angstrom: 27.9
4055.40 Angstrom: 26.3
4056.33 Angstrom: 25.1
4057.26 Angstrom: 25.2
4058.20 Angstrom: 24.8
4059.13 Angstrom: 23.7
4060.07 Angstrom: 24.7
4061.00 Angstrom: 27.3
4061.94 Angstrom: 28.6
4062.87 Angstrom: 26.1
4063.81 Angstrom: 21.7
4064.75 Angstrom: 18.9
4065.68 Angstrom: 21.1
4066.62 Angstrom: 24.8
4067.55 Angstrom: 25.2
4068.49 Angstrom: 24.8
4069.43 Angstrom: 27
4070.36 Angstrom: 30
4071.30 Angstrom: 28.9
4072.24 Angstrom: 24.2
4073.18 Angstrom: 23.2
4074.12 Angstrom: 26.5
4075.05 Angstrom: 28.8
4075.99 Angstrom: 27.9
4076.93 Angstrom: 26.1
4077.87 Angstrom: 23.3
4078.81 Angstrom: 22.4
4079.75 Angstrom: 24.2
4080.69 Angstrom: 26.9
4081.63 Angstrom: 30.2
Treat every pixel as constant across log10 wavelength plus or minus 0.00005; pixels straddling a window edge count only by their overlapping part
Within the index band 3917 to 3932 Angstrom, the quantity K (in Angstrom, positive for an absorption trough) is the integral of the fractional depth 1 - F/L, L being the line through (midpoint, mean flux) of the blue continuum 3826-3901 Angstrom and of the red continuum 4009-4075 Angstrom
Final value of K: 2.0 Angstrom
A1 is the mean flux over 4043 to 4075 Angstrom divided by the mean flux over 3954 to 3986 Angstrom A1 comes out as 1.56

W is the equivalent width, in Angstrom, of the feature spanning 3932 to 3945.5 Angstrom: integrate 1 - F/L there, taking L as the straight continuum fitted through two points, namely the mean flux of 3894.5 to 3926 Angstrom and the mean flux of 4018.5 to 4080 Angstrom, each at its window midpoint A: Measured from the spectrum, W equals 7.2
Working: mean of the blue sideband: 18.5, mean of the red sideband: 26.6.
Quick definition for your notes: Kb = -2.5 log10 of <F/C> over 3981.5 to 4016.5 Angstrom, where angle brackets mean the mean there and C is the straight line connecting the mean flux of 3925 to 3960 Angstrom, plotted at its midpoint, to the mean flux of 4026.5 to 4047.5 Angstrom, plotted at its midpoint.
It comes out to -0.208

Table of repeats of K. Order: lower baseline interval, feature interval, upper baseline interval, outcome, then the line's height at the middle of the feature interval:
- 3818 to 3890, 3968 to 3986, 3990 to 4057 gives 5.2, 22.9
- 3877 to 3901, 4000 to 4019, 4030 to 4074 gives -3.6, 23.3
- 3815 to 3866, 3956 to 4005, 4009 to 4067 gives 5.0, 22.2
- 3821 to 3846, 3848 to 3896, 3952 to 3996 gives -3.1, 12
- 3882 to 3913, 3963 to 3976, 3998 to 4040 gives 7.5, 23.3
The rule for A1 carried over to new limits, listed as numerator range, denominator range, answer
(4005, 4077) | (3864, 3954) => 1.80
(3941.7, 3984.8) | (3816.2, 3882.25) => 1.51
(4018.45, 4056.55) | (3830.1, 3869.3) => 2.50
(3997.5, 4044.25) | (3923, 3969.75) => 2.01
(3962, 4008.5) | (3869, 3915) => 1.30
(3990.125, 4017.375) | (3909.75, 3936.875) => 1.83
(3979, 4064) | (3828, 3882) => 2.40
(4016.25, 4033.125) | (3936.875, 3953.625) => 1.85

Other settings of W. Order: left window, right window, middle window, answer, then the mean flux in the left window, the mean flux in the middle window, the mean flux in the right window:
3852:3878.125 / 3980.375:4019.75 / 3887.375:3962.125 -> 6.7 Angstrom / 11.8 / 16.3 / 26.4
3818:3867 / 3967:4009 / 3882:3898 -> -1.5 Angstrom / 10.6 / 15.6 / 21.6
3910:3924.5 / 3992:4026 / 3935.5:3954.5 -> 6.2 Angstrom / 19.3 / 14.8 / 27.5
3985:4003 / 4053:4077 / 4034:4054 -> -1.1 Angstrom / 25.9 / 27.1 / 25.7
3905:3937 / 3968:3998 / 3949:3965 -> -1.0 Angstrom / 15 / 19.1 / 20.1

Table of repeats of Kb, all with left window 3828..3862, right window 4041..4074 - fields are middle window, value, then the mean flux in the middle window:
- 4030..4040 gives -0.10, 26.4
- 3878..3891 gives 0.06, 12.6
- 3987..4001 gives -0.21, 25.8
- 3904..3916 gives -0.24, 18.9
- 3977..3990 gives -0.15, 23.5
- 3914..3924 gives -0.19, 18.7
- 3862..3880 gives -0.02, 12.5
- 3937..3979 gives 0.24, 14.9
